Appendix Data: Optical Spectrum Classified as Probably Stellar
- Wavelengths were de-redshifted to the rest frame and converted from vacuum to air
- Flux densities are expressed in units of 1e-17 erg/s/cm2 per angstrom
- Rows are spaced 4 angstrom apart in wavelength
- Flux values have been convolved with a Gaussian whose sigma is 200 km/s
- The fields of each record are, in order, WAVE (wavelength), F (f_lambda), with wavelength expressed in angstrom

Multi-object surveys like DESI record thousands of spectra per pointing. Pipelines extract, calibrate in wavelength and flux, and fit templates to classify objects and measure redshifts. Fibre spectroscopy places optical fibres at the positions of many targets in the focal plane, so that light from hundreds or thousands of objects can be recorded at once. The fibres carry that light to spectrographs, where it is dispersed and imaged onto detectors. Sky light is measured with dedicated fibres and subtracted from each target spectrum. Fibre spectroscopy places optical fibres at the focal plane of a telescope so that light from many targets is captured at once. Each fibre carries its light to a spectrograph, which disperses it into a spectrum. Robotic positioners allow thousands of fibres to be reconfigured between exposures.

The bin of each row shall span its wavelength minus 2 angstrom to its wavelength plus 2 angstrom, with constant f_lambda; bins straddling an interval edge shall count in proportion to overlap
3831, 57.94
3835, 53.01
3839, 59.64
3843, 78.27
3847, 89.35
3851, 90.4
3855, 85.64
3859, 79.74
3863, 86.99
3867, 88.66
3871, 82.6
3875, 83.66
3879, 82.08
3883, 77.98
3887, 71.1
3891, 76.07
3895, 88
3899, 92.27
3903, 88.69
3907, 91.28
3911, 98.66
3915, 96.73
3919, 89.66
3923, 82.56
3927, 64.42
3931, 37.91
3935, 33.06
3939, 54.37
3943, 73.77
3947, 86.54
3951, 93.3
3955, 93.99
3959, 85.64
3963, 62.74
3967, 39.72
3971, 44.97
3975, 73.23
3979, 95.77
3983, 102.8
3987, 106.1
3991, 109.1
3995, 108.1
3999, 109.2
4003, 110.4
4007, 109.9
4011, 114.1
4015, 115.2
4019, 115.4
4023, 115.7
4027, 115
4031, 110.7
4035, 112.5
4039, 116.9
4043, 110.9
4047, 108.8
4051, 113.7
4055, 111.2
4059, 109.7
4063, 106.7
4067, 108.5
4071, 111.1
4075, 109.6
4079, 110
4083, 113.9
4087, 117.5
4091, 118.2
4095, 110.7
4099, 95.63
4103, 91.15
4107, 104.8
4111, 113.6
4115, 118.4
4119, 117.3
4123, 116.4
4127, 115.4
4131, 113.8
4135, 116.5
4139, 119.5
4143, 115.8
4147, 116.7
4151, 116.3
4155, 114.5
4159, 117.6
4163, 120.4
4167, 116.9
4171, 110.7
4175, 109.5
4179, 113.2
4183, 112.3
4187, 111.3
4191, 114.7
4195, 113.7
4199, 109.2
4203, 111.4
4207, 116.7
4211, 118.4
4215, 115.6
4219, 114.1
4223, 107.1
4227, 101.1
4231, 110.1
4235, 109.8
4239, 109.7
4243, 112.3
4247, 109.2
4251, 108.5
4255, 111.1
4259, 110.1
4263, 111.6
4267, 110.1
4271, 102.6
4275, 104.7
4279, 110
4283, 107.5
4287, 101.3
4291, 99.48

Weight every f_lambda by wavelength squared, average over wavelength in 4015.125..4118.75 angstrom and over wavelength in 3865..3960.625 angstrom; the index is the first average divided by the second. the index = 1.51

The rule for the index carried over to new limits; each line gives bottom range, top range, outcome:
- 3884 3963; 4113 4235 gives 1.65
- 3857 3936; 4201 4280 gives 1.63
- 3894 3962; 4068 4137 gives 1.54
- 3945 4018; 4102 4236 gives 1.34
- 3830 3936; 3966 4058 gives 1.41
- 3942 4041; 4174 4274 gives 1.28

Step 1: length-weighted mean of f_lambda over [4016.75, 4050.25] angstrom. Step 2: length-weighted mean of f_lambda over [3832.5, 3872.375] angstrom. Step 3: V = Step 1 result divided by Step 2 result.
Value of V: 1.4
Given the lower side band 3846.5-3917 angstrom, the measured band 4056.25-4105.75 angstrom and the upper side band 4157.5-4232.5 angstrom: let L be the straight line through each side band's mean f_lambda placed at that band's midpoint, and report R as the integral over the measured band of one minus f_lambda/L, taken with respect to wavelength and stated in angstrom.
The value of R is -2.6 angstrom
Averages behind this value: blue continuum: 86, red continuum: 113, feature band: 109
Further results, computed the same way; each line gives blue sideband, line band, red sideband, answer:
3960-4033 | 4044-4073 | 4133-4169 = -1.27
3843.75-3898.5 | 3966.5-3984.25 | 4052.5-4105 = 4.37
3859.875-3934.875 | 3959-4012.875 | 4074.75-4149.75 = 1.94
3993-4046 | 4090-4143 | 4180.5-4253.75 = 0.14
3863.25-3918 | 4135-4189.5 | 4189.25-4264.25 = -4.42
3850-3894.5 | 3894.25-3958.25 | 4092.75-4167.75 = 6.87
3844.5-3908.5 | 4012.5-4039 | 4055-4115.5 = -3.16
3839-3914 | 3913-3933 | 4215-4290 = 3.01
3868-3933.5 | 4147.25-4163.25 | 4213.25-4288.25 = -2.45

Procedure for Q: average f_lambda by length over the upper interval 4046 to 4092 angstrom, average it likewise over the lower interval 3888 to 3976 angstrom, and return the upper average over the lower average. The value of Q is 1.5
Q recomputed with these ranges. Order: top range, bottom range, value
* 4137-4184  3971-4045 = 1.08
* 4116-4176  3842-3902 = 1.39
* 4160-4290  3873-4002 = 1.36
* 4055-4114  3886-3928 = 1.26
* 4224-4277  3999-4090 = 0.97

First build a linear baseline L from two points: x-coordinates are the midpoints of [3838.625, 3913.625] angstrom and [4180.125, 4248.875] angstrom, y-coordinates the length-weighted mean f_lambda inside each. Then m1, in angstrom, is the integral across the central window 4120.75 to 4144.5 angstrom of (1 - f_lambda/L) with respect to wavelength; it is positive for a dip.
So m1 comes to -2.5 angstrom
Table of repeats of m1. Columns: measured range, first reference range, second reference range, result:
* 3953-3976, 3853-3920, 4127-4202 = 6.7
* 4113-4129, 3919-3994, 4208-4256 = -3.4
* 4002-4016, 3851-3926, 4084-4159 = -1.8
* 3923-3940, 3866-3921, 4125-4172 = 7.4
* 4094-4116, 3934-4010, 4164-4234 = -0.9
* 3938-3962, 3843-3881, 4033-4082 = 3.8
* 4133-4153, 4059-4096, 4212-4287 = -1.1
